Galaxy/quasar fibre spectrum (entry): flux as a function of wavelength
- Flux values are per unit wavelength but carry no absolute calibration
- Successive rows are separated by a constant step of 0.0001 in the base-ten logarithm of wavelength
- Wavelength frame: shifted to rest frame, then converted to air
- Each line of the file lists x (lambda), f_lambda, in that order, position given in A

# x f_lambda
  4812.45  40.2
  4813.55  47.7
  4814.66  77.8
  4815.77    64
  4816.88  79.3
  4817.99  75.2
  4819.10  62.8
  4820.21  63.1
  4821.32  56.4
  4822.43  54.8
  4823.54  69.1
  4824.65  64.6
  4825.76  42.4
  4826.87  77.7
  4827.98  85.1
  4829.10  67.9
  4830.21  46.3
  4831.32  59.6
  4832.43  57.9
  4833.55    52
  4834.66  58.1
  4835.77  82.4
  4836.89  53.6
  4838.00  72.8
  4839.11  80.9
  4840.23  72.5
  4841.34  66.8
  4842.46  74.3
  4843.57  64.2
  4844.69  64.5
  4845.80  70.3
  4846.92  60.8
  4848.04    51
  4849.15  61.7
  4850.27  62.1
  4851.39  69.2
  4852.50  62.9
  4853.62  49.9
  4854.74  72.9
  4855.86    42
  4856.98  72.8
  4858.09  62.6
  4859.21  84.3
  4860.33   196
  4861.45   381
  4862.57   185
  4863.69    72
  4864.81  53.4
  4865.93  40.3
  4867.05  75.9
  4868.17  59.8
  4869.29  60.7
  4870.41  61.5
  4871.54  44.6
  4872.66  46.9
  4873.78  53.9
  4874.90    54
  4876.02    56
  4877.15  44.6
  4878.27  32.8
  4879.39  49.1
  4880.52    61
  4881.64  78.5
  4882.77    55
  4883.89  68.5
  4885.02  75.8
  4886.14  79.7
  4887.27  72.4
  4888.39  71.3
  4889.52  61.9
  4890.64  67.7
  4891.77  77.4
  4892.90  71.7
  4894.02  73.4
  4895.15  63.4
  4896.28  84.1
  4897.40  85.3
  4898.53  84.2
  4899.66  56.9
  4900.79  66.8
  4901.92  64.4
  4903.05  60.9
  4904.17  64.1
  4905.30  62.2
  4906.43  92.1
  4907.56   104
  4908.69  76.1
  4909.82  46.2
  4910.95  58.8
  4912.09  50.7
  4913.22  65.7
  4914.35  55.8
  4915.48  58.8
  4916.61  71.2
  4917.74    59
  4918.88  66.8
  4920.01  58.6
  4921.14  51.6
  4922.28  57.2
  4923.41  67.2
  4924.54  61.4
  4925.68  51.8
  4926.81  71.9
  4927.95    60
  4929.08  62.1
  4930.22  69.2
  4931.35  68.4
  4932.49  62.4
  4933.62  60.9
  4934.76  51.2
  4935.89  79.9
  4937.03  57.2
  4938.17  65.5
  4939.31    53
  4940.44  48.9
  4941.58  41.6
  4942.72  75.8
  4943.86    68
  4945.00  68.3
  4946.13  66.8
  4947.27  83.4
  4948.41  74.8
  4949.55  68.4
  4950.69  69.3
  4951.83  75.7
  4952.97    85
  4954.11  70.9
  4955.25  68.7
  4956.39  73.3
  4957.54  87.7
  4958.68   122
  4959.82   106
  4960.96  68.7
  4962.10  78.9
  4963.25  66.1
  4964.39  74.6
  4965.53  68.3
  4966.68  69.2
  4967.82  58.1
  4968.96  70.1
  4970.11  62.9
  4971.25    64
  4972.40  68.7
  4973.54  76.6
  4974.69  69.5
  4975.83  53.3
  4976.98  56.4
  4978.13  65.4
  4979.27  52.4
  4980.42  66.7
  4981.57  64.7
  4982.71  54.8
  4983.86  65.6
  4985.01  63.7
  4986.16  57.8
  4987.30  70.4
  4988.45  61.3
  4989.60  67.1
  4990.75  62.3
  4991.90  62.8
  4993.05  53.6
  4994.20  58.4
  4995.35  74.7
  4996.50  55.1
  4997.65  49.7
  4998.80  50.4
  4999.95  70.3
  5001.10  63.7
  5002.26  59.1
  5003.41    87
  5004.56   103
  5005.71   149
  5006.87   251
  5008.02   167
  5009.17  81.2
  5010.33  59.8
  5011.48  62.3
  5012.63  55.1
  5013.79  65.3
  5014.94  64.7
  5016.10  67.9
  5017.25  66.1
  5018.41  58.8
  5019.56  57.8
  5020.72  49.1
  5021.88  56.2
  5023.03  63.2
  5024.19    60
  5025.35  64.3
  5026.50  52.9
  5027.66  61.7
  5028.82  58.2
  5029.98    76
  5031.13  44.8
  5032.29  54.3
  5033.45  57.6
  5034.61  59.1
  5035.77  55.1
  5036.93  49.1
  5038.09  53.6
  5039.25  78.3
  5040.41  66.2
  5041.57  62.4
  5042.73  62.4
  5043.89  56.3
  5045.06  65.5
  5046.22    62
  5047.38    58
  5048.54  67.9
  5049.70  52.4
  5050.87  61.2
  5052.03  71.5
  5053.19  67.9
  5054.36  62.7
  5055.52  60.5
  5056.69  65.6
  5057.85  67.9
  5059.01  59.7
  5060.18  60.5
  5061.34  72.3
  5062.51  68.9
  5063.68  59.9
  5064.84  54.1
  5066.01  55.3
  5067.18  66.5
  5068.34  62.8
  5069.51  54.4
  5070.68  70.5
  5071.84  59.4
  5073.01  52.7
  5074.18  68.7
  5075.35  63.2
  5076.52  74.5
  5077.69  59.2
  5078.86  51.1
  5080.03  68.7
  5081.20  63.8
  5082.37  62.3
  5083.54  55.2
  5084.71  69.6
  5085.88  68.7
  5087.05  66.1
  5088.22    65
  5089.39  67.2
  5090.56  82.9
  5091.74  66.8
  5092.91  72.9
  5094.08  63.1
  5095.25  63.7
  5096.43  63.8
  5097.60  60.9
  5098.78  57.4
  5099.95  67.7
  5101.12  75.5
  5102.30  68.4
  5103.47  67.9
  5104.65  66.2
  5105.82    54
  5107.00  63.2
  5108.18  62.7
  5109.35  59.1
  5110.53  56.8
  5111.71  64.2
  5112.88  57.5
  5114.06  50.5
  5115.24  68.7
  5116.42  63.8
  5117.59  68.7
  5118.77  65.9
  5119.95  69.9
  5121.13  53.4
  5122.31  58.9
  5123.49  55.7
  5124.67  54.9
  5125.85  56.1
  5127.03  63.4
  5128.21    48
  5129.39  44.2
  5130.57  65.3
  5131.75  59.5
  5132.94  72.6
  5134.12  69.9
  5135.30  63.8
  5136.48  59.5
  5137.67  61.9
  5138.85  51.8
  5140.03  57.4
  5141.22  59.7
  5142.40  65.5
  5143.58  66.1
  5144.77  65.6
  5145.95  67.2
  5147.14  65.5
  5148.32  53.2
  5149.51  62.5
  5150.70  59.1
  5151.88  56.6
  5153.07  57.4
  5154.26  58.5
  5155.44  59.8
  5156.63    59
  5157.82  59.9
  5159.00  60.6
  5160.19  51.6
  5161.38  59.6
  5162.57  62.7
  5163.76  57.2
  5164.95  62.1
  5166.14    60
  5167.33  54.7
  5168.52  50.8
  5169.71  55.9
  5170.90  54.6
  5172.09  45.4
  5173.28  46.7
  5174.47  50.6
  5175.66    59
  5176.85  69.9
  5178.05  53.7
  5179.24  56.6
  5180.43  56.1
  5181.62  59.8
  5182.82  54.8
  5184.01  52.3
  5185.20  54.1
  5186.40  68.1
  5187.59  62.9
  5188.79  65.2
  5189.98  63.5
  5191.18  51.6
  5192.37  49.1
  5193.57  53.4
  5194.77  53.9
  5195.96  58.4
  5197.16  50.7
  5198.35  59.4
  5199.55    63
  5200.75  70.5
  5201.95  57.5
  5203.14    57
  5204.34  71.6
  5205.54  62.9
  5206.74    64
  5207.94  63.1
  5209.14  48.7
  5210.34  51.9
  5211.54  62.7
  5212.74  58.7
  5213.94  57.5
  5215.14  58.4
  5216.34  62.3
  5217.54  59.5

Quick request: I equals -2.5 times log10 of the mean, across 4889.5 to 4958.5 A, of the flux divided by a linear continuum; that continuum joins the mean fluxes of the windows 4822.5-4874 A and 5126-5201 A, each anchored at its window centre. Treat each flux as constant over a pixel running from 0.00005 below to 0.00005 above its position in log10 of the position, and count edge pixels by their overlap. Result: 0.062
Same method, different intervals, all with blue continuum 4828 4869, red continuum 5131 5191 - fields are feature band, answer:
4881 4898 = 0.06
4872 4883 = 0.41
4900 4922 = 0.17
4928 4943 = 0.21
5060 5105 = -0.01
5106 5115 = 0.06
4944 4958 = -0.02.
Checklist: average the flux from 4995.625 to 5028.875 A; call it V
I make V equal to 76.4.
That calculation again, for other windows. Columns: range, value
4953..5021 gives 73.6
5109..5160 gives 60.3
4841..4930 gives 71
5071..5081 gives 62.5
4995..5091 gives 67.5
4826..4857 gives 64.3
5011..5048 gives 60.1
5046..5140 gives 62.7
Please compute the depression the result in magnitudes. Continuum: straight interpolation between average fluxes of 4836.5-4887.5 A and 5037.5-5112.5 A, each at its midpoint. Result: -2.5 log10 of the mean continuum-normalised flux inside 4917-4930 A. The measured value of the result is 0.17 mag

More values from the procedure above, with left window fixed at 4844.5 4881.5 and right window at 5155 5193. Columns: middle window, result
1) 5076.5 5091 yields -0.043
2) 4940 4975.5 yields -0.031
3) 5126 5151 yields -0.030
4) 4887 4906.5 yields 0.055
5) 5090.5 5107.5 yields -0.069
